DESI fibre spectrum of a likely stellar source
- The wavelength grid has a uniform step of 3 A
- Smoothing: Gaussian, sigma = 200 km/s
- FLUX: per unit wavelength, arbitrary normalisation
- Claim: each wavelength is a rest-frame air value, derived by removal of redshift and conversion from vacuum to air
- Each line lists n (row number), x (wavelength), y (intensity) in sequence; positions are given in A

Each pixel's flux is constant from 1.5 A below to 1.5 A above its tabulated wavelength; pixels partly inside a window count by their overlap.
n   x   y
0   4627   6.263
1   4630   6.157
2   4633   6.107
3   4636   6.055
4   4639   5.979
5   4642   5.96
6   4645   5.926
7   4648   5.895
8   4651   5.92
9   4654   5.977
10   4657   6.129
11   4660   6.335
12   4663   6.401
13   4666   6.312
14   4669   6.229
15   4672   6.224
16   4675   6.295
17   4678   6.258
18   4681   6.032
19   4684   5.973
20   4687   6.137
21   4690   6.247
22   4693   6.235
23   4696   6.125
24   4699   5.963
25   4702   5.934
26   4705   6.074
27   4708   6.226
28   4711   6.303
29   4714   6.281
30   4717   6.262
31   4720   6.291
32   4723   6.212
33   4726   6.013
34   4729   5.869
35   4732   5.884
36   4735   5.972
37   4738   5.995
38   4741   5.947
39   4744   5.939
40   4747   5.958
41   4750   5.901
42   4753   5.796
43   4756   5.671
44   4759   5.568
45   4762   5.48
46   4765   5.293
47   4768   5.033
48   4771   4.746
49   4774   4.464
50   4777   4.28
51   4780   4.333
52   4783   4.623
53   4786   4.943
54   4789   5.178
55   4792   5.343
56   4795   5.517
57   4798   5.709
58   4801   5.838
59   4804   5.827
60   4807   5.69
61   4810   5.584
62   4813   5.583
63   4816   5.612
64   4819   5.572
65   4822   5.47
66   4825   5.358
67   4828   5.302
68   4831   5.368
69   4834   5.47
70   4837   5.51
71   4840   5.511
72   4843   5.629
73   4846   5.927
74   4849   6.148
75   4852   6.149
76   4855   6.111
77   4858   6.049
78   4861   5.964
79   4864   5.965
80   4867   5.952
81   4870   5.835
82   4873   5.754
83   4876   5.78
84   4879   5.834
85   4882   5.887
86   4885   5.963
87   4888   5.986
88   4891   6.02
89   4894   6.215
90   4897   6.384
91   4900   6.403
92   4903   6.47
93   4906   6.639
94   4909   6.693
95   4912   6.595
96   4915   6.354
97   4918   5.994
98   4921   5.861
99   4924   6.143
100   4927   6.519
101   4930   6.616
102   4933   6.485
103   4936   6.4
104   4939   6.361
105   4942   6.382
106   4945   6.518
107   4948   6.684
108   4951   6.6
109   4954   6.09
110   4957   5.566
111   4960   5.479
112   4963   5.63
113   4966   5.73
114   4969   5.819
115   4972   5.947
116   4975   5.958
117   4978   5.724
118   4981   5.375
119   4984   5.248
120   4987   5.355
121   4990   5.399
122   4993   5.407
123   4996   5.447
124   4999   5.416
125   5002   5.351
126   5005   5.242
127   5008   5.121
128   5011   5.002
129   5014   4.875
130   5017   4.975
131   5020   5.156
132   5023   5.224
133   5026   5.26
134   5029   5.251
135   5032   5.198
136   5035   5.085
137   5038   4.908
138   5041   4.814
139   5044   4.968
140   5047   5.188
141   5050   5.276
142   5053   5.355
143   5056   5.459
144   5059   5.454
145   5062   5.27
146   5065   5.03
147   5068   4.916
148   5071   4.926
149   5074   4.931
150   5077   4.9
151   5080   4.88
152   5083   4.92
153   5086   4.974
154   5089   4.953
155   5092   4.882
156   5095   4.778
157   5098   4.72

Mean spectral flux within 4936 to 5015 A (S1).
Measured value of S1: 5.7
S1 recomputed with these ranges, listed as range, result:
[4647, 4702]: 6.15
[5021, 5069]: 5.17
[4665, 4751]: 6.11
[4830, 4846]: 5.54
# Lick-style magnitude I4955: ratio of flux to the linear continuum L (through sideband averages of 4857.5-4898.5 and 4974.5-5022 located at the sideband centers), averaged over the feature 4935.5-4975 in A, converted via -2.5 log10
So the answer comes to -0.10 mag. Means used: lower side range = 5.97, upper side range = 5.3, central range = 6.08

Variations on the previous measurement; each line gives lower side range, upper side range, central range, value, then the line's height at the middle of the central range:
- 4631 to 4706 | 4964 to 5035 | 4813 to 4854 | 0.02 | 5.74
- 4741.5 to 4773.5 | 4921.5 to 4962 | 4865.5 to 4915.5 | -0.02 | 6.07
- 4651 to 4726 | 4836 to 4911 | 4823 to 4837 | 0.13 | 6.07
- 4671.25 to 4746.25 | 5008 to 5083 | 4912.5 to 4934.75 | -0.16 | 5.46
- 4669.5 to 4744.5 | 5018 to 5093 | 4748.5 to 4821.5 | 0.11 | 5.88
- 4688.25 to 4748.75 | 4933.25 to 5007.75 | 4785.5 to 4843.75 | 0.09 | 5.98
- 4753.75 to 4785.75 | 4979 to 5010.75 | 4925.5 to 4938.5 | -0.24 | 5.23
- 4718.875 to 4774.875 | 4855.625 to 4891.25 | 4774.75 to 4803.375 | 0.14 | 5.77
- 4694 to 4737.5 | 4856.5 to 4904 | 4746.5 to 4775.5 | 0.13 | 6.08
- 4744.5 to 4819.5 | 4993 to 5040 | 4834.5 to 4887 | -0.11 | 5.29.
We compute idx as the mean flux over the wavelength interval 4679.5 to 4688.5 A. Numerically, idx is 6.05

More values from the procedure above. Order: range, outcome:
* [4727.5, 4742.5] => 5.93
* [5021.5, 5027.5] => 5.24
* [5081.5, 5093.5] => 4.93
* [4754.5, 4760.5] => 5.62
